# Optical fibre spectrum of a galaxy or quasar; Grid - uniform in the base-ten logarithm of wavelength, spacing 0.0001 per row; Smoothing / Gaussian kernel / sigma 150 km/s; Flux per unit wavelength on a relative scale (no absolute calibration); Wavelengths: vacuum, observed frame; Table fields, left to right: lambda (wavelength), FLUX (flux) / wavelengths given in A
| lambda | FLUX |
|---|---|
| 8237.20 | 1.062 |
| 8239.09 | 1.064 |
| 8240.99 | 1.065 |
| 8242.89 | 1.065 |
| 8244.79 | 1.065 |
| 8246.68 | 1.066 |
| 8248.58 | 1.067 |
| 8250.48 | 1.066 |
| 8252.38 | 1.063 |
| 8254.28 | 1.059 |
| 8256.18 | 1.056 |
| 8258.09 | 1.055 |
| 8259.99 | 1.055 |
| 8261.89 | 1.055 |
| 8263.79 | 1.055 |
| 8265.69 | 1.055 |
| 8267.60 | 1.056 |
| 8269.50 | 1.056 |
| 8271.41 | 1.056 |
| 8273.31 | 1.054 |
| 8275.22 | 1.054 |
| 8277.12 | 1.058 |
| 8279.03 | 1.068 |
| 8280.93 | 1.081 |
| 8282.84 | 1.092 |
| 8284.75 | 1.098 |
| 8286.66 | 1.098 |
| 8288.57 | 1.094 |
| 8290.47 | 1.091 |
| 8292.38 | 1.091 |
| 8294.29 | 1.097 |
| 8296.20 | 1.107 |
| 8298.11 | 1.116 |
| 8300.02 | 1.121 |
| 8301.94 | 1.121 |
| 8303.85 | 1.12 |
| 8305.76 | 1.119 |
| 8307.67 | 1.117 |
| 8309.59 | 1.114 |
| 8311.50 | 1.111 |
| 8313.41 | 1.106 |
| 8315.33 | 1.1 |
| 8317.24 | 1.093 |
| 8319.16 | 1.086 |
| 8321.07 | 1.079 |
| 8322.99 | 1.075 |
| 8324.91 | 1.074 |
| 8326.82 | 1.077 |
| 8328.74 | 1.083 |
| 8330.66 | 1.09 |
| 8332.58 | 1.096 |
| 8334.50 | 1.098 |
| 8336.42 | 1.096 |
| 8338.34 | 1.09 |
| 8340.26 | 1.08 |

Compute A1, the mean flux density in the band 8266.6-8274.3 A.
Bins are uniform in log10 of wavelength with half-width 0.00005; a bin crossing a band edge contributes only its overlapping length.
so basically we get 1.05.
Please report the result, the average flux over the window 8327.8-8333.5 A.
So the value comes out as 1.09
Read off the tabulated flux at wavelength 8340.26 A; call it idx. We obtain 1.08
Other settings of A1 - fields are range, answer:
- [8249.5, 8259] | 1.06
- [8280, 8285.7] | 1.09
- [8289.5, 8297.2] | 1.1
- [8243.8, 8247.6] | 1.07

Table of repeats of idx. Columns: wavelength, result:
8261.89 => 1.055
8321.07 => 1.079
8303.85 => 1.12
